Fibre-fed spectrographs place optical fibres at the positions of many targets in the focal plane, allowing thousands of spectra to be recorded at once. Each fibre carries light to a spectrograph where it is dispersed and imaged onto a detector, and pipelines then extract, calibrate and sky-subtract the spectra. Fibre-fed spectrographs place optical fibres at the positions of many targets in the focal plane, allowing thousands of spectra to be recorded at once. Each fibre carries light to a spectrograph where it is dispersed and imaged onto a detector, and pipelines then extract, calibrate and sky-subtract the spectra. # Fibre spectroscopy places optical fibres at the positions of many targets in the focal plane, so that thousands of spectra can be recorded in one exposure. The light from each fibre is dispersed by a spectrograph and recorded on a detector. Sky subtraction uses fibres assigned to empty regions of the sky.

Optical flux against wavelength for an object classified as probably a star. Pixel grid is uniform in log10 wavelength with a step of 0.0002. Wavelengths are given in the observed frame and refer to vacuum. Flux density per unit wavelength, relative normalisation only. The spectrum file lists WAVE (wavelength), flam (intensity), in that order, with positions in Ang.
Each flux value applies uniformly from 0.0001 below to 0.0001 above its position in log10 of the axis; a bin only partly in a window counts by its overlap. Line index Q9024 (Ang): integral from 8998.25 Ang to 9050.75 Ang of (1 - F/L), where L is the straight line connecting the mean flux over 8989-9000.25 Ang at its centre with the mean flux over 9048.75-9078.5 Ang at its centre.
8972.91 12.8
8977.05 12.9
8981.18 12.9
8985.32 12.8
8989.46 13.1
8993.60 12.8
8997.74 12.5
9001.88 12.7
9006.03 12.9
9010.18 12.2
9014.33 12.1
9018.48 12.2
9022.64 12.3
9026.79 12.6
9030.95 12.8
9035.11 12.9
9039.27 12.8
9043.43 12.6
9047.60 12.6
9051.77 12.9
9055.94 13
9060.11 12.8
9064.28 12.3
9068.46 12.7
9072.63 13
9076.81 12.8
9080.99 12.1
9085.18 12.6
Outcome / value 0.8 Ang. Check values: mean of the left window 12.8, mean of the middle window 12.6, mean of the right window 12.8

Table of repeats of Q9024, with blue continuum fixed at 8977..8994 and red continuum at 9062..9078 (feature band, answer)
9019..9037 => 0.3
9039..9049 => 0.1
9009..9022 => 0.7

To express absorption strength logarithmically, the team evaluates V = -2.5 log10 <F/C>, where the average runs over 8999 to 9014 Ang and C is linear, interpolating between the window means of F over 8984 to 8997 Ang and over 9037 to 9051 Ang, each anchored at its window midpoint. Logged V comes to 0.02 mag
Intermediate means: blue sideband 12.9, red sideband 12.7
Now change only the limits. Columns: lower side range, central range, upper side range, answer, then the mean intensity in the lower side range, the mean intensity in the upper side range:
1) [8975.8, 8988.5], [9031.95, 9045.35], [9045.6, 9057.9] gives 0.005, 12.9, 12.8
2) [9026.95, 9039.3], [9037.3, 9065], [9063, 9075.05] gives 0.001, 12.8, 12.7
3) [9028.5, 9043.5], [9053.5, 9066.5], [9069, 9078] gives 0.013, 12.8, 12.9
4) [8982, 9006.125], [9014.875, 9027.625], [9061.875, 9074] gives 0.037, 12.8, 12.7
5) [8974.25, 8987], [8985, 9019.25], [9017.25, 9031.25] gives 0.006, 12.9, 12.4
